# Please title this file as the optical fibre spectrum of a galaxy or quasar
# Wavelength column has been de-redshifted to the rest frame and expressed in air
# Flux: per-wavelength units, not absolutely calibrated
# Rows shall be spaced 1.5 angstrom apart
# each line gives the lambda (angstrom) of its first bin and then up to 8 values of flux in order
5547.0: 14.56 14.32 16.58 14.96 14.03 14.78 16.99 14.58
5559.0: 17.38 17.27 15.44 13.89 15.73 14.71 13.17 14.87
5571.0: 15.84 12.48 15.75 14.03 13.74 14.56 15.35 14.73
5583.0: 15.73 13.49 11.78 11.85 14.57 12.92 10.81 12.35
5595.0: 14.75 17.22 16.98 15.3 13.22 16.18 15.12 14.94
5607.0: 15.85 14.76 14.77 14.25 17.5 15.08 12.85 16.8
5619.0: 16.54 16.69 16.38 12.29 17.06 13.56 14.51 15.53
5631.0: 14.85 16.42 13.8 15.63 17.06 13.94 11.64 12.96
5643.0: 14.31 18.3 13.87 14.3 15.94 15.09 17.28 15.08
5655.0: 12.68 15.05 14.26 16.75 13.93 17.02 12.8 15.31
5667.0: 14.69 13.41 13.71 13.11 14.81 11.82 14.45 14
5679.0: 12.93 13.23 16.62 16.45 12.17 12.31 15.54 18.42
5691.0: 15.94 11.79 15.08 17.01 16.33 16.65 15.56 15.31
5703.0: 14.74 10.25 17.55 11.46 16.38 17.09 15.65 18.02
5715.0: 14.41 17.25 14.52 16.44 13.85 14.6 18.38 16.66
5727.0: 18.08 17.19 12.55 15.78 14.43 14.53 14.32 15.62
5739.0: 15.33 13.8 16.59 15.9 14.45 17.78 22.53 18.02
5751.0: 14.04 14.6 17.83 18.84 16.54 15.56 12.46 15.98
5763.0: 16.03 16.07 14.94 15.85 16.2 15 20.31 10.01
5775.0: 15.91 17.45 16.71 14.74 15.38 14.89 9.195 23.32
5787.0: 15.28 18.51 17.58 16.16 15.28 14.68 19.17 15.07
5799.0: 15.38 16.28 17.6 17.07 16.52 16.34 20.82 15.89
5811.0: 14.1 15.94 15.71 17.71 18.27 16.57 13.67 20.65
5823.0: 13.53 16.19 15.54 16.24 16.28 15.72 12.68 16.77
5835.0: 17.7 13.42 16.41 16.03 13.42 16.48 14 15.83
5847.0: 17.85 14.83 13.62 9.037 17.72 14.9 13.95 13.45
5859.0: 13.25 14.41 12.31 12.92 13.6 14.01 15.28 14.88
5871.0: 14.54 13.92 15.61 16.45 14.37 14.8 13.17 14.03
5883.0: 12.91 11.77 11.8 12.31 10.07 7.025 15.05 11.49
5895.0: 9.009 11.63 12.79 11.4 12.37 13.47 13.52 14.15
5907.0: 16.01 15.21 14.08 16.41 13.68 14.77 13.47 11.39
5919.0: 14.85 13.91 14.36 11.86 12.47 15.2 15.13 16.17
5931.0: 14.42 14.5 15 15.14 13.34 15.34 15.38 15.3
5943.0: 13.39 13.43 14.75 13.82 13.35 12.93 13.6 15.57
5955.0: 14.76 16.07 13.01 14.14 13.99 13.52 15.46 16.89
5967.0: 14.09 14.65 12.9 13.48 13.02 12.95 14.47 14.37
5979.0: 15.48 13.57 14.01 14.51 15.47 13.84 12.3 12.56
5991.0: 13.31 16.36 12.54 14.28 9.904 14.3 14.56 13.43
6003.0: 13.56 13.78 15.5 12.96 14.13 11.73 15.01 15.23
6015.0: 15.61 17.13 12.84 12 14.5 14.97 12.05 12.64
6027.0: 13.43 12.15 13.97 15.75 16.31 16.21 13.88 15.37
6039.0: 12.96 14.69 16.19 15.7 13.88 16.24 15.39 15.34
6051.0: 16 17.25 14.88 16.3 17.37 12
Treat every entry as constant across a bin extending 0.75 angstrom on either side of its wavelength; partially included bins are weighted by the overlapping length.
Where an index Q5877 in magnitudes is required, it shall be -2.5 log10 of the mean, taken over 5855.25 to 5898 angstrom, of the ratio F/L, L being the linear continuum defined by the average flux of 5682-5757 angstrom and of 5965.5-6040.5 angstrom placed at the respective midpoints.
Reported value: 0.13 mag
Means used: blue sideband 15.7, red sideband 14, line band 13.1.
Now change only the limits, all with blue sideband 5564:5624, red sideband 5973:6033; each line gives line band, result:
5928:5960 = -0.04 mag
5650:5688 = 0.01 mag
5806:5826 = -0.16 mag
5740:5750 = -0.19 mag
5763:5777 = -0.10 mag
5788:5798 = -0.16 mag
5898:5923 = 0.01 mag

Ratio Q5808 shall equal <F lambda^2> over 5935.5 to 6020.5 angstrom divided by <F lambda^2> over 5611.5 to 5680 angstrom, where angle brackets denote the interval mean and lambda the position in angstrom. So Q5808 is 1.07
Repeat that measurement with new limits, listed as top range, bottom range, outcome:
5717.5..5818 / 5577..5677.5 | 1.15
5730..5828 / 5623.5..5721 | 1.12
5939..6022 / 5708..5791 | 0.95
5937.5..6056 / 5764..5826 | 0.94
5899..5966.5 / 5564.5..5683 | 1.08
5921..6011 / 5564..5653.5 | 1.08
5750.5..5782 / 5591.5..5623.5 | 1.10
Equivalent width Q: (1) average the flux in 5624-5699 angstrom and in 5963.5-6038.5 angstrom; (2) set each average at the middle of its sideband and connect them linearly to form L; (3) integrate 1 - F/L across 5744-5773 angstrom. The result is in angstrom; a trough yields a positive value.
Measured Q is -3.7 angstrom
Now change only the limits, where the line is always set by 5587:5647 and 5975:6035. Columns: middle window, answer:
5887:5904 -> 3.2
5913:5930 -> 0.3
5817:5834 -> -1.8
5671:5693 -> 0.6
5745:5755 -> -1.9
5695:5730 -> -2.6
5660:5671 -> 0.2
